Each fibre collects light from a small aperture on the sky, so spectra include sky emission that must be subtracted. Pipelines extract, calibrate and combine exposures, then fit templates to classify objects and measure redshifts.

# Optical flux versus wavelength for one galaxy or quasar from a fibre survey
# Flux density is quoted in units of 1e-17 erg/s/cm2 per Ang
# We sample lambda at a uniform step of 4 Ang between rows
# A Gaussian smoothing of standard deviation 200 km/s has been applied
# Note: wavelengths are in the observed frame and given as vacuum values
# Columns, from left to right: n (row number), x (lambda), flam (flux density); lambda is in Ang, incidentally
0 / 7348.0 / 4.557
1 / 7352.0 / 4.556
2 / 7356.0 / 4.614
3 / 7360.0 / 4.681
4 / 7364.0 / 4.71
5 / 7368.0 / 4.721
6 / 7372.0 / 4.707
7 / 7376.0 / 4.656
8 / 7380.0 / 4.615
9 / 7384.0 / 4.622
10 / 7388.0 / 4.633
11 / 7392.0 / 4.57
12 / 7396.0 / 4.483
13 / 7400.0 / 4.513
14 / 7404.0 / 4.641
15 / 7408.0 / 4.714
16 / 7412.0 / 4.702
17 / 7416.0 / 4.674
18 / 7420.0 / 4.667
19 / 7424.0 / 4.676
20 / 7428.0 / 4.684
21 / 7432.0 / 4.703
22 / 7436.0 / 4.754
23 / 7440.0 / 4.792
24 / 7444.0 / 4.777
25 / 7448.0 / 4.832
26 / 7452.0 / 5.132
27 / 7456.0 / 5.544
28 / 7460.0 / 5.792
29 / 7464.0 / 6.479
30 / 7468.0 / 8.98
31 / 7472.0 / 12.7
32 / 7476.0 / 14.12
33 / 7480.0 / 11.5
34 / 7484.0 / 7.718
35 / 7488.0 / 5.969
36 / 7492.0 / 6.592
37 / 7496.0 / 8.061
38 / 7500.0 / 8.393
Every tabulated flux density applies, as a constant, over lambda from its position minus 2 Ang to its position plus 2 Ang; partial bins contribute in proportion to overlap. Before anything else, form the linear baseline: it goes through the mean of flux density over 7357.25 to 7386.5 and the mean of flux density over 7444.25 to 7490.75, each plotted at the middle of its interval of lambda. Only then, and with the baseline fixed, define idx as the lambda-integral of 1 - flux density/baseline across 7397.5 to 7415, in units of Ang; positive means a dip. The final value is 3.59 Ang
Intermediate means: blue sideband 4.67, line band 4.64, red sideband 7.92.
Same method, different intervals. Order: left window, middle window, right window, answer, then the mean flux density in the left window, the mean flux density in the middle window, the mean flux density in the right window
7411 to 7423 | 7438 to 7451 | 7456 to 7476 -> 3.99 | 4.68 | 4.83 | 8.76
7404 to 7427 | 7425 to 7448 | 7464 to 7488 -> 6.33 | 4.68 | 4.75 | 10.2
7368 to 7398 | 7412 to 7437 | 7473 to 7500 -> 6.66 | 4.62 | 4.69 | 9.09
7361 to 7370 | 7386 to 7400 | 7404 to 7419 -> 0.42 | 4.71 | 4.55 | 4.69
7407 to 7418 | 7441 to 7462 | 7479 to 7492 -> 3.96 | 4.7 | 5.2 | 7.88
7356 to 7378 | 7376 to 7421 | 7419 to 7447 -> 0.81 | 4.69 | 4.62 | 4.73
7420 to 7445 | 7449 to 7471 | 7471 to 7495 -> 2.54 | 4.72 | 6.6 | 9.57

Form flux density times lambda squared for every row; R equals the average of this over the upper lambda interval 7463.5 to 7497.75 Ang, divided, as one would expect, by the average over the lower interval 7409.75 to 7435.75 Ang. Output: 2.00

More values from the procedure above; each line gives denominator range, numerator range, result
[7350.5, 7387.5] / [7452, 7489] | 1.91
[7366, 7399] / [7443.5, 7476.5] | 1.64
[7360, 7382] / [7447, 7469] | 1.32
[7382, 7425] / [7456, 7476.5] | 1.96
